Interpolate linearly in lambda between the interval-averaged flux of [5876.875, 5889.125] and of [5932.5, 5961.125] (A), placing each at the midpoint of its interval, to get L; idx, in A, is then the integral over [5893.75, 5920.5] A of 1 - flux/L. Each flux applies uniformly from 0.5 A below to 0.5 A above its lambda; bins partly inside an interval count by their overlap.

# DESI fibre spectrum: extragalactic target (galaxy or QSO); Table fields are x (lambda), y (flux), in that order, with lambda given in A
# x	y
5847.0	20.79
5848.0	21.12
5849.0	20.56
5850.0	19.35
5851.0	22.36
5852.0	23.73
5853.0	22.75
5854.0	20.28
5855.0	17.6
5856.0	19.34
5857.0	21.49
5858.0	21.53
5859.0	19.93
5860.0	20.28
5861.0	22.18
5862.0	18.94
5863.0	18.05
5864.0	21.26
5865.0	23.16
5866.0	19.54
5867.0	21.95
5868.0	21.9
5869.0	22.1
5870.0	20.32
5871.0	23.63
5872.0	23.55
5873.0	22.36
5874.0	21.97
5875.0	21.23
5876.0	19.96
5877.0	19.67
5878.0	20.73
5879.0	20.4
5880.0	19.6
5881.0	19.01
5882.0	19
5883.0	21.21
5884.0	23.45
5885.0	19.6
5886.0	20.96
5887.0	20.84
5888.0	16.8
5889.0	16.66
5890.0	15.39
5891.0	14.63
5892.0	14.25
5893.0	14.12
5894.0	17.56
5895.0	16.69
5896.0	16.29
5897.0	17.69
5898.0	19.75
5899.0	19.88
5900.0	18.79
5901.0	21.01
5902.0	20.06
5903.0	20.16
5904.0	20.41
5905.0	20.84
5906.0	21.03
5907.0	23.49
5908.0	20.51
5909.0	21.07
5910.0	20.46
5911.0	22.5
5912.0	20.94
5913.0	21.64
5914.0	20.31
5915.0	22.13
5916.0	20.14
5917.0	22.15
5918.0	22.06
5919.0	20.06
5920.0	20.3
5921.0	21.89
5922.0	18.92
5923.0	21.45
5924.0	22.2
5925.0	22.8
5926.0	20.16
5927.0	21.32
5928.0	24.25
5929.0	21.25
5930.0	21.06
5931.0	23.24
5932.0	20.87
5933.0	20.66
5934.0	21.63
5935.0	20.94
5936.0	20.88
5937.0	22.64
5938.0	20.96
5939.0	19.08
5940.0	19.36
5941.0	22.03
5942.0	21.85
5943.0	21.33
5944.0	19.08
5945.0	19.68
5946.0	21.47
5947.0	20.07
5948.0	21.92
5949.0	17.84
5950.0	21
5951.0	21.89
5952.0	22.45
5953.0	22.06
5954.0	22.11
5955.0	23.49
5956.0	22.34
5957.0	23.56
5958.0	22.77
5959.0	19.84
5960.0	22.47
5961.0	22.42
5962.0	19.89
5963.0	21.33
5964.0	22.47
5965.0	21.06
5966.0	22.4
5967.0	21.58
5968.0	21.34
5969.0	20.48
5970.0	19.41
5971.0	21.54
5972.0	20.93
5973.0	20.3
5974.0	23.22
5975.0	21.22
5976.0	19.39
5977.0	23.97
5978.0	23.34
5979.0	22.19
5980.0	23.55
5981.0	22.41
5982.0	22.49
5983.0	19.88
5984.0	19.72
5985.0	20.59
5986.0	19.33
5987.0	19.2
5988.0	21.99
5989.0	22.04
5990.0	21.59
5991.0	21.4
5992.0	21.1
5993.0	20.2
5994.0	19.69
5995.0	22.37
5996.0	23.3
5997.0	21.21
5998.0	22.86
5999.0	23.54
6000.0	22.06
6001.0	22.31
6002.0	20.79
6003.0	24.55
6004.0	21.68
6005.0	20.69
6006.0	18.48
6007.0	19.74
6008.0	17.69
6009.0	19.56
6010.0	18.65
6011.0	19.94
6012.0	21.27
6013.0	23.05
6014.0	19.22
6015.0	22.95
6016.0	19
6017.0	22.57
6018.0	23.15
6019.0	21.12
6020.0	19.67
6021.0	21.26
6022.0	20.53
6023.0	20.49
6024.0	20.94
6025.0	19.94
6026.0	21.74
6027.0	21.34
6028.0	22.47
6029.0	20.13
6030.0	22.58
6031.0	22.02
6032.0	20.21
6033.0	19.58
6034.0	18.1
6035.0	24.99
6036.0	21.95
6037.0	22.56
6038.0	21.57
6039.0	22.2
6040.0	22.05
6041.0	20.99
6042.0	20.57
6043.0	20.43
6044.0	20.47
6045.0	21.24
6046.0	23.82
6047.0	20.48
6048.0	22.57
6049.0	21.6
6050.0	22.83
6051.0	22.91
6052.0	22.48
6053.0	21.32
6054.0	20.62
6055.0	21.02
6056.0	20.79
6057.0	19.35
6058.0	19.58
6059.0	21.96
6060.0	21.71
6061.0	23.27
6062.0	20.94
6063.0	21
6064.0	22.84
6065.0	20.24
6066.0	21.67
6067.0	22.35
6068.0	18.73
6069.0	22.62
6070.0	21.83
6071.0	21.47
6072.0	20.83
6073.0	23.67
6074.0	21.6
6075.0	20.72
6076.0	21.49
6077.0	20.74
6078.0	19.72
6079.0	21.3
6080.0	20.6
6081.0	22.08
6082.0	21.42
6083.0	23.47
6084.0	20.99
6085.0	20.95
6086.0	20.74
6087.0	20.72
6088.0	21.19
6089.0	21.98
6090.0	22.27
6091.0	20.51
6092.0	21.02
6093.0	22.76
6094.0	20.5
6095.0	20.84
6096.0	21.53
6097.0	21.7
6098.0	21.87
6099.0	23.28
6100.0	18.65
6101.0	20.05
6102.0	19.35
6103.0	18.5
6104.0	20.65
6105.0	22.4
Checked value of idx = 0.2 A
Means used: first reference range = 19.9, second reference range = 21.3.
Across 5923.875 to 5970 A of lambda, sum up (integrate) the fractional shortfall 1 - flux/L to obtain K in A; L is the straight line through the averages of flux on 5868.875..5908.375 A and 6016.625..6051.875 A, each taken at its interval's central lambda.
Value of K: -2.4 A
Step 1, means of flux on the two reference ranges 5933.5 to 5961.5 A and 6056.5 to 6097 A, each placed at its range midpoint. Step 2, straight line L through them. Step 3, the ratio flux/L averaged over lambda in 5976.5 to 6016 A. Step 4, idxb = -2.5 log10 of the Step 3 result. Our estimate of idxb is 0.00 mag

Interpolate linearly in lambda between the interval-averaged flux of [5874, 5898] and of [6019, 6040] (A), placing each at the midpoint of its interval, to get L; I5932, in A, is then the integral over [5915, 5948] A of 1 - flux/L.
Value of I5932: -2.9 A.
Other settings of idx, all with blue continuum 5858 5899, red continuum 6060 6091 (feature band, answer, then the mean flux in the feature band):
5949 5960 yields -0.9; 22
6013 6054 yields -0.7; 21.4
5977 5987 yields -0.4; 21.5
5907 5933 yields -1.7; 21.4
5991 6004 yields -0.8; 22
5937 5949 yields -0.2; 20.6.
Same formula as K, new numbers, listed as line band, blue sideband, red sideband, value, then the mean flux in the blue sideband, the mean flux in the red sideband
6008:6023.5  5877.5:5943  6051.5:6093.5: 0.17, 20.2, 21.3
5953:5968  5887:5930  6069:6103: -1.24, 19.9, 21.2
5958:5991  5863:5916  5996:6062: -0.94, 20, 21.3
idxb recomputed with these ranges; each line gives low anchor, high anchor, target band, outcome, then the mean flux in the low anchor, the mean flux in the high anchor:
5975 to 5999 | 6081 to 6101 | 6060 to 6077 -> -0.01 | 21.5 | 21.4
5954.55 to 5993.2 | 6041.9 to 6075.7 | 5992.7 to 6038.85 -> 0.02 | 21.5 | 21.5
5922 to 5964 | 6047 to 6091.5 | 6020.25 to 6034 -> 0.03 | 21.4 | 21.4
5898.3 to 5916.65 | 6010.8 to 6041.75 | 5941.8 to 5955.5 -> -0.01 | 20.9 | 21.3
